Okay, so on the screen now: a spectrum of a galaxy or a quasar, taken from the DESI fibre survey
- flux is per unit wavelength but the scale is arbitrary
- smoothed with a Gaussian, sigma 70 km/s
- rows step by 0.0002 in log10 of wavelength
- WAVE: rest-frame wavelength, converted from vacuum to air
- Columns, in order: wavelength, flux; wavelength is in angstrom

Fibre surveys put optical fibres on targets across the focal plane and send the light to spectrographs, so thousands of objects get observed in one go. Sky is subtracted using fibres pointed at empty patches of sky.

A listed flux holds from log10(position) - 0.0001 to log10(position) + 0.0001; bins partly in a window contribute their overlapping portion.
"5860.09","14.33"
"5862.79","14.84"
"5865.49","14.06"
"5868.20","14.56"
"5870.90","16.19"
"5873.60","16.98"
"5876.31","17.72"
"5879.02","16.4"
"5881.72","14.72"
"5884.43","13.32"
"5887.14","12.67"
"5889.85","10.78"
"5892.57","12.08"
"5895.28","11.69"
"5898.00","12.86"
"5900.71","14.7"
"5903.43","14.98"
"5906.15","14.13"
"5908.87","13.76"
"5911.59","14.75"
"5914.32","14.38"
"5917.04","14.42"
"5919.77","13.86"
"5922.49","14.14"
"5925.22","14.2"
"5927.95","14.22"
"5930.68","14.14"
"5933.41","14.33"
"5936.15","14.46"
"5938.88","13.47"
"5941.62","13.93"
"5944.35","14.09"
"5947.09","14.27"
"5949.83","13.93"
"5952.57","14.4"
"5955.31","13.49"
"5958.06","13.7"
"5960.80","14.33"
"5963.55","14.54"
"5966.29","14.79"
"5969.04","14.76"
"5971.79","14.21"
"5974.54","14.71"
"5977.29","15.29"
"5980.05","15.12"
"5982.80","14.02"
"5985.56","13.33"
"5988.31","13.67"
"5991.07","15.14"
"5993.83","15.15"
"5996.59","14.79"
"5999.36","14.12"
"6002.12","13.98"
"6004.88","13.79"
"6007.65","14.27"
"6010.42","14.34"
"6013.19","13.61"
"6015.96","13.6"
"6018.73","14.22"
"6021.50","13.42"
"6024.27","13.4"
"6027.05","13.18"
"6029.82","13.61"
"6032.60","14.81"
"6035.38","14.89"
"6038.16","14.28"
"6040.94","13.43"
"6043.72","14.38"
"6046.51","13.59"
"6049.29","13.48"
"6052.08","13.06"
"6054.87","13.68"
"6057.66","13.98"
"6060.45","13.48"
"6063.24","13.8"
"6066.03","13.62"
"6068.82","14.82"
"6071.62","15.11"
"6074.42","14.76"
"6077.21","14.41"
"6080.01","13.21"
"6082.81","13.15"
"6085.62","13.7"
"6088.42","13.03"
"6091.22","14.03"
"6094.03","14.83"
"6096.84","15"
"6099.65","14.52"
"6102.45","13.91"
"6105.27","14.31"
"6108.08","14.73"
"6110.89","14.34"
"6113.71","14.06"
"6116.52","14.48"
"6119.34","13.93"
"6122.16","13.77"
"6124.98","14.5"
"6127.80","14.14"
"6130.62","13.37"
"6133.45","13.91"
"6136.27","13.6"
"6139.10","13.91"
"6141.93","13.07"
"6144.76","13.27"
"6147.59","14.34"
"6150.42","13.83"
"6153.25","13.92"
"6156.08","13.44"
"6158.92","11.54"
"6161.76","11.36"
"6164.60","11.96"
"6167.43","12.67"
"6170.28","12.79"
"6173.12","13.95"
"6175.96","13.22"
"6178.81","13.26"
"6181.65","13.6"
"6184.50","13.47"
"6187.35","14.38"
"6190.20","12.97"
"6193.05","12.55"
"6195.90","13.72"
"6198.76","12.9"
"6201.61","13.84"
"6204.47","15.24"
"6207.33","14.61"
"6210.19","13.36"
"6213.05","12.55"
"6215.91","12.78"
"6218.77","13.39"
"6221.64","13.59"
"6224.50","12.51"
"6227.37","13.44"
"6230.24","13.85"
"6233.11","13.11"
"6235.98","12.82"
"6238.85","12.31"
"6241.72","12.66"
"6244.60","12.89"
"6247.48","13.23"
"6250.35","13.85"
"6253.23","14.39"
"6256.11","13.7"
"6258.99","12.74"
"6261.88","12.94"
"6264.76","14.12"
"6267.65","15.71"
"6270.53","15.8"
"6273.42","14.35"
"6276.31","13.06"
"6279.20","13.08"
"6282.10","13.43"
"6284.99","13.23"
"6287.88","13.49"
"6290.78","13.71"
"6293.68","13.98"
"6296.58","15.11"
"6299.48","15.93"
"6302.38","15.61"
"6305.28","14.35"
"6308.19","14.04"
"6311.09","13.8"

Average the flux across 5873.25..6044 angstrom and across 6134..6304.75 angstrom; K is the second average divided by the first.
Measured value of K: 1.0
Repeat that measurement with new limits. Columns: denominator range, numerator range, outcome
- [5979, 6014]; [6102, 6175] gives 0.95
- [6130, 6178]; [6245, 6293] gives 1.05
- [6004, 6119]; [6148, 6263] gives 0.95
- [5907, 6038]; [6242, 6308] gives 0.99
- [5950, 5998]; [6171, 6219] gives 0.94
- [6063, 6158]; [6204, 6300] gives 0.97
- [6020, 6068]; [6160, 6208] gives 0.96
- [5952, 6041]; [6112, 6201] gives 0.94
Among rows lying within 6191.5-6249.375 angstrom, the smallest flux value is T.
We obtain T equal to 12.31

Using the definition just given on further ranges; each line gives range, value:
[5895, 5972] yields 11.69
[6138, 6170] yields 11.36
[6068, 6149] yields 13.03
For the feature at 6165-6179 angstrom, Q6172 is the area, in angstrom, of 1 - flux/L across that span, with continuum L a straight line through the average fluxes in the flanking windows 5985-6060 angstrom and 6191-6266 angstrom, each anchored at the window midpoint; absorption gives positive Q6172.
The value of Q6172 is 0.45 angstrom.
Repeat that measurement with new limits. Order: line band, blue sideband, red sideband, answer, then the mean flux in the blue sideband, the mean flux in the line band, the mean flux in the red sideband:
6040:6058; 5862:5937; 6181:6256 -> 0.27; 14.3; 13.6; 13.4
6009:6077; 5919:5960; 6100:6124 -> 0.96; 14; 13.9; 14.2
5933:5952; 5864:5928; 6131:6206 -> 0.01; 14.2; 14.1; 13.3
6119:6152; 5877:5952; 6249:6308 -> 0.58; 13.9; 13.8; 14.1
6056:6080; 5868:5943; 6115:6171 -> -0.93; 14.2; 14.2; 13.4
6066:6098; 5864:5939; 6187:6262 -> -0.99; 14.2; 14.2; 13.3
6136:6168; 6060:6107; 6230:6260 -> 1.56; 14.1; 13.1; 13.2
